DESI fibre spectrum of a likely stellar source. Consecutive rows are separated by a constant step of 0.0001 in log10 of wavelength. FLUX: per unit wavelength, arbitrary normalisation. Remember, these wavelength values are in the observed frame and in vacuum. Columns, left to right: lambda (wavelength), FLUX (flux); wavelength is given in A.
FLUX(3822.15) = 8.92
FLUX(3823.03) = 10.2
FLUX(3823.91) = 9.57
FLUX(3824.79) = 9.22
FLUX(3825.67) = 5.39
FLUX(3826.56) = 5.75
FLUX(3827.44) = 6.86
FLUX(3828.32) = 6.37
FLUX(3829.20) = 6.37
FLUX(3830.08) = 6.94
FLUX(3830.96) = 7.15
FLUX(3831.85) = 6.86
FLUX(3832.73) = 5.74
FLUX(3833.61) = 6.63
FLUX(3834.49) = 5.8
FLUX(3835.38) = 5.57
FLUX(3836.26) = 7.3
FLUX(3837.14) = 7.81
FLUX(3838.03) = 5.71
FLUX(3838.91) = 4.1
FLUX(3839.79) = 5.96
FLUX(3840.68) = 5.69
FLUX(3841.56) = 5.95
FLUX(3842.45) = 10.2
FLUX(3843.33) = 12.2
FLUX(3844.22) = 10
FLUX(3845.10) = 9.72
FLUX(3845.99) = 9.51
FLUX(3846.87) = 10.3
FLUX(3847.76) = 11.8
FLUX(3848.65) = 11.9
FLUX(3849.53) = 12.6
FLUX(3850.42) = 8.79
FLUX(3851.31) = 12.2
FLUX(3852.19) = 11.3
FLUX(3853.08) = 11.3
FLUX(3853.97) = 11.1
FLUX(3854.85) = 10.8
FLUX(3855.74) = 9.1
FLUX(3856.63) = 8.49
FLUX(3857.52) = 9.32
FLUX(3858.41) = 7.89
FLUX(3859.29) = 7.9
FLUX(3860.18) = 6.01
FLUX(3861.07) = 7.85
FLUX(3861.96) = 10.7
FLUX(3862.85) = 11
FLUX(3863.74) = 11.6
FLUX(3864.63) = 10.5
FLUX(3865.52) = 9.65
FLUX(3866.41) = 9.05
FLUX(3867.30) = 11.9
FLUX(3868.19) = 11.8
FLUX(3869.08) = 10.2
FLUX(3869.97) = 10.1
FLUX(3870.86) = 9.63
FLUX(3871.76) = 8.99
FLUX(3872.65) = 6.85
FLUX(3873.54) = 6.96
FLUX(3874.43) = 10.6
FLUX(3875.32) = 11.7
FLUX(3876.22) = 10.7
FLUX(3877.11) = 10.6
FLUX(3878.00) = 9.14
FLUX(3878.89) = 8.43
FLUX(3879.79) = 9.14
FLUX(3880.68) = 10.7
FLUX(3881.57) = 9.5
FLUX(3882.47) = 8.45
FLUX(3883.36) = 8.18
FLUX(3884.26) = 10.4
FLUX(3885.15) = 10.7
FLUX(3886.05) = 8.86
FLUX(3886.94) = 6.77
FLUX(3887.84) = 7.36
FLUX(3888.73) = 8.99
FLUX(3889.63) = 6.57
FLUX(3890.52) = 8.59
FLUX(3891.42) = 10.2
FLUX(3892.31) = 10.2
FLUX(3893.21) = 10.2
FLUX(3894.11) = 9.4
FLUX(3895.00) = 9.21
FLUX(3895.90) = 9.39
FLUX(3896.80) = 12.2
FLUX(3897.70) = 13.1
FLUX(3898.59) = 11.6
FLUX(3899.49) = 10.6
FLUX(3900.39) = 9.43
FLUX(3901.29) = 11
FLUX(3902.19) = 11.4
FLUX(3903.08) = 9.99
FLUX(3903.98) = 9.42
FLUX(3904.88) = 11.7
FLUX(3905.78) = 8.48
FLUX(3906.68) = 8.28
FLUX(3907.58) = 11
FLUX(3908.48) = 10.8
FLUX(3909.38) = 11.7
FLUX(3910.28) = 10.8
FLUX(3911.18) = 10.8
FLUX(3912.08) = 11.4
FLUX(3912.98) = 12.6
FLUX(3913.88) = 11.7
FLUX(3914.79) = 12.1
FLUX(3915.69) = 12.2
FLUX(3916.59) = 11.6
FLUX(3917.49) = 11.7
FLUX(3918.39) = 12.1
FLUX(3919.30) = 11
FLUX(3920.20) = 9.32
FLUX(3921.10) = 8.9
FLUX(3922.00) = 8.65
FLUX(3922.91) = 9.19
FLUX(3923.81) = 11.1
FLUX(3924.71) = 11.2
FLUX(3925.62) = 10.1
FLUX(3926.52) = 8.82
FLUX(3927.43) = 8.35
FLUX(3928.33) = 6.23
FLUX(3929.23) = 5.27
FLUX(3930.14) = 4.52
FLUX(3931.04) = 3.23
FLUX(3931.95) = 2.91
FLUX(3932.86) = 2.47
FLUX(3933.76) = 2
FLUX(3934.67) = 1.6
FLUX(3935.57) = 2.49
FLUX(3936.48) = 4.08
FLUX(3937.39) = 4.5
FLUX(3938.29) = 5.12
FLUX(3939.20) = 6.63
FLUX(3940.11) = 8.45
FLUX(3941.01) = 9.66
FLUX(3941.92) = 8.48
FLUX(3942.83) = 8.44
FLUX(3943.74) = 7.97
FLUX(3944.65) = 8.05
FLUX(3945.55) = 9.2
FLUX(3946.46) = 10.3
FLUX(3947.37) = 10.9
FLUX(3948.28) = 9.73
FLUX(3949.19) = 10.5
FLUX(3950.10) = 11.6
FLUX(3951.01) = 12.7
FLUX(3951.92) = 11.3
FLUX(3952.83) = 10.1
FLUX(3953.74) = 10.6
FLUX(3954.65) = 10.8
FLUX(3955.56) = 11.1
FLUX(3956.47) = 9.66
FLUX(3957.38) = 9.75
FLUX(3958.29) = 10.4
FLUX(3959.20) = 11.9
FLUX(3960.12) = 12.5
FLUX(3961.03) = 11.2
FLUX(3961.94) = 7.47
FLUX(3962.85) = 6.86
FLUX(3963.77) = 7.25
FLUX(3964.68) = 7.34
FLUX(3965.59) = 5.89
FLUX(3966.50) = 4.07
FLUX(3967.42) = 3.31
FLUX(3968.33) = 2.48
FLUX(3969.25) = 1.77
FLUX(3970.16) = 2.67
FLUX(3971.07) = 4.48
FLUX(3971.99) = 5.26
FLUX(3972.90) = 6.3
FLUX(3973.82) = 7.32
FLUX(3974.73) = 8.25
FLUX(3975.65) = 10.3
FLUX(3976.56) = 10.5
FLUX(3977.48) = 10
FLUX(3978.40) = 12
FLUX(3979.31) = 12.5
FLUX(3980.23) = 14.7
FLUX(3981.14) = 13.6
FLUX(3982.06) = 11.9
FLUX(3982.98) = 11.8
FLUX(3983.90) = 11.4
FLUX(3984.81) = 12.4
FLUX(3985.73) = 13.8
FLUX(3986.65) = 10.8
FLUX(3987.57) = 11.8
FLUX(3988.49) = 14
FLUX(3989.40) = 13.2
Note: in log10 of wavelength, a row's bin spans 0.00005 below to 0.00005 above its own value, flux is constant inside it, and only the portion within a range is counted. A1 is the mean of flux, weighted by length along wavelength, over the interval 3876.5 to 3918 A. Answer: 10.2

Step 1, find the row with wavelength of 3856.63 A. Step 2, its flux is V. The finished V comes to 8.49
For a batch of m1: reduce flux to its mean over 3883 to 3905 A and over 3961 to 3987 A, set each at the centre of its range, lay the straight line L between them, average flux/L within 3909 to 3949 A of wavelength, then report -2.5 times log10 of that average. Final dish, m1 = 0.11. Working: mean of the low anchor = 9.8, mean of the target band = 8.36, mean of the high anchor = 8.49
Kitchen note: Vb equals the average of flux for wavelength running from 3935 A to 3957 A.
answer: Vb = 8.82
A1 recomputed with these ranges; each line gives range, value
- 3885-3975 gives 8.67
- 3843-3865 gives 10.1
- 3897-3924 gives 10.8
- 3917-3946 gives 7.25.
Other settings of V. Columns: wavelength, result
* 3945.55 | 9.2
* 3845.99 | 9.51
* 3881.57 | 9.5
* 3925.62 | 10.1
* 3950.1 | 11.6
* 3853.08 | 11.3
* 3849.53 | 12.6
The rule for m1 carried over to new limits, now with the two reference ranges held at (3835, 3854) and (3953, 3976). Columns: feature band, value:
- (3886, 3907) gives -0.155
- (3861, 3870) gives -0.189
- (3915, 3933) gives -0.062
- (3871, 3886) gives -0.090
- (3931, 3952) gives 0.093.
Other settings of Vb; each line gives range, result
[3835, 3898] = 9.39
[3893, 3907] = 10.4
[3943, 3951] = 9.9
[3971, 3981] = 9.56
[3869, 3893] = 9.2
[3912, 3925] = 11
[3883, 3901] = 9.62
